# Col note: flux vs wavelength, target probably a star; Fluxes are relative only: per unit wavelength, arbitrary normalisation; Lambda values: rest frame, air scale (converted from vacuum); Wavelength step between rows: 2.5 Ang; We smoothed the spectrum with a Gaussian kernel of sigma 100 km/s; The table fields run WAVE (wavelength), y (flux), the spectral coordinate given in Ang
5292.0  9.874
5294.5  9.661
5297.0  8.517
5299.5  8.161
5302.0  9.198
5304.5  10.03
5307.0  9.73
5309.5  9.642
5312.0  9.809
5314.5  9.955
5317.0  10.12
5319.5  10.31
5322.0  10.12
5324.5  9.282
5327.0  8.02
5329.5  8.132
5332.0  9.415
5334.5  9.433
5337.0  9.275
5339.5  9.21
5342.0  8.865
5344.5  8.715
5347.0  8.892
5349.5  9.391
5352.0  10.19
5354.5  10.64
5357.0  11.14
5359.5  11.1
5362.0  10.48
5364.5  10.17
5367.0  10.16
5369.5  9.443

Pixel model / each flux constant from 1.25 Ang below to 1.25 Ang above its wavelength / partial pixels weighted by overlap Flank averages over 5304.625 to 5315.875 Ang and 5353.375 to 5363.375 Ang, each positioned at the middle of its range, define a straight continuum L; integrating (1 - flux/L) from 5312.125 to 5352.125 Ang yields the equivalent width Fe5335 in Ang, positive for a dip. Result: 3.7 Ang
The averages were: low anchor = 9.81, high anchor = 10.8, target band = 9.32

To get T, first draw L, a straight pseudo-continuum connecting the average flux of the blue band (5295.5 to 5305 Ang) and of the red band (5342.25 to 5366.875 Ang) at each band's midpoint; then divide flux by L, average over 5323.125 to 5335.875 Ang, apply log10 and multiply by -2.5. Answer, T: 0.08 mag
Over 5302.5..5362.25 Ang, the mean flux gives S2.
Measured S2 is 9.64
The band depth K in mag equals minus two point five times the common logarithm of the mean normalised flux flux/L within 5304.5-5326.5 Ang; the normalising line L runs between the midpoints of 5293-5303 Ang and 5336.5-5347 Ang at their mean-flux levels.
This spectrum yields -0.10 mag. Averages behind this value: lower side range 8.9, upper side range 8.98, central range 9.82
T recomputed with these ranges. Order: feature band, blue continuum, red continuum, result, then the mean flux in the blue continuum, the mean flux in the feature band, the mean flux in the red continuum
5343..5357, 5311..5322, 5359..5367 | 0.07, 10.1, 9.69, 10.5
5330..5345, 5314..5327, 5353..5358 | 0.13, 9.77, 9.12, 10.8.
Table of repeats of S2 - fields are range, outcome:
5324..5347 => 8.91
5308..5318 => 9.87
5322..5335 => 8.94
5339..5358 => 9.63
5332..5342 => 9.26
